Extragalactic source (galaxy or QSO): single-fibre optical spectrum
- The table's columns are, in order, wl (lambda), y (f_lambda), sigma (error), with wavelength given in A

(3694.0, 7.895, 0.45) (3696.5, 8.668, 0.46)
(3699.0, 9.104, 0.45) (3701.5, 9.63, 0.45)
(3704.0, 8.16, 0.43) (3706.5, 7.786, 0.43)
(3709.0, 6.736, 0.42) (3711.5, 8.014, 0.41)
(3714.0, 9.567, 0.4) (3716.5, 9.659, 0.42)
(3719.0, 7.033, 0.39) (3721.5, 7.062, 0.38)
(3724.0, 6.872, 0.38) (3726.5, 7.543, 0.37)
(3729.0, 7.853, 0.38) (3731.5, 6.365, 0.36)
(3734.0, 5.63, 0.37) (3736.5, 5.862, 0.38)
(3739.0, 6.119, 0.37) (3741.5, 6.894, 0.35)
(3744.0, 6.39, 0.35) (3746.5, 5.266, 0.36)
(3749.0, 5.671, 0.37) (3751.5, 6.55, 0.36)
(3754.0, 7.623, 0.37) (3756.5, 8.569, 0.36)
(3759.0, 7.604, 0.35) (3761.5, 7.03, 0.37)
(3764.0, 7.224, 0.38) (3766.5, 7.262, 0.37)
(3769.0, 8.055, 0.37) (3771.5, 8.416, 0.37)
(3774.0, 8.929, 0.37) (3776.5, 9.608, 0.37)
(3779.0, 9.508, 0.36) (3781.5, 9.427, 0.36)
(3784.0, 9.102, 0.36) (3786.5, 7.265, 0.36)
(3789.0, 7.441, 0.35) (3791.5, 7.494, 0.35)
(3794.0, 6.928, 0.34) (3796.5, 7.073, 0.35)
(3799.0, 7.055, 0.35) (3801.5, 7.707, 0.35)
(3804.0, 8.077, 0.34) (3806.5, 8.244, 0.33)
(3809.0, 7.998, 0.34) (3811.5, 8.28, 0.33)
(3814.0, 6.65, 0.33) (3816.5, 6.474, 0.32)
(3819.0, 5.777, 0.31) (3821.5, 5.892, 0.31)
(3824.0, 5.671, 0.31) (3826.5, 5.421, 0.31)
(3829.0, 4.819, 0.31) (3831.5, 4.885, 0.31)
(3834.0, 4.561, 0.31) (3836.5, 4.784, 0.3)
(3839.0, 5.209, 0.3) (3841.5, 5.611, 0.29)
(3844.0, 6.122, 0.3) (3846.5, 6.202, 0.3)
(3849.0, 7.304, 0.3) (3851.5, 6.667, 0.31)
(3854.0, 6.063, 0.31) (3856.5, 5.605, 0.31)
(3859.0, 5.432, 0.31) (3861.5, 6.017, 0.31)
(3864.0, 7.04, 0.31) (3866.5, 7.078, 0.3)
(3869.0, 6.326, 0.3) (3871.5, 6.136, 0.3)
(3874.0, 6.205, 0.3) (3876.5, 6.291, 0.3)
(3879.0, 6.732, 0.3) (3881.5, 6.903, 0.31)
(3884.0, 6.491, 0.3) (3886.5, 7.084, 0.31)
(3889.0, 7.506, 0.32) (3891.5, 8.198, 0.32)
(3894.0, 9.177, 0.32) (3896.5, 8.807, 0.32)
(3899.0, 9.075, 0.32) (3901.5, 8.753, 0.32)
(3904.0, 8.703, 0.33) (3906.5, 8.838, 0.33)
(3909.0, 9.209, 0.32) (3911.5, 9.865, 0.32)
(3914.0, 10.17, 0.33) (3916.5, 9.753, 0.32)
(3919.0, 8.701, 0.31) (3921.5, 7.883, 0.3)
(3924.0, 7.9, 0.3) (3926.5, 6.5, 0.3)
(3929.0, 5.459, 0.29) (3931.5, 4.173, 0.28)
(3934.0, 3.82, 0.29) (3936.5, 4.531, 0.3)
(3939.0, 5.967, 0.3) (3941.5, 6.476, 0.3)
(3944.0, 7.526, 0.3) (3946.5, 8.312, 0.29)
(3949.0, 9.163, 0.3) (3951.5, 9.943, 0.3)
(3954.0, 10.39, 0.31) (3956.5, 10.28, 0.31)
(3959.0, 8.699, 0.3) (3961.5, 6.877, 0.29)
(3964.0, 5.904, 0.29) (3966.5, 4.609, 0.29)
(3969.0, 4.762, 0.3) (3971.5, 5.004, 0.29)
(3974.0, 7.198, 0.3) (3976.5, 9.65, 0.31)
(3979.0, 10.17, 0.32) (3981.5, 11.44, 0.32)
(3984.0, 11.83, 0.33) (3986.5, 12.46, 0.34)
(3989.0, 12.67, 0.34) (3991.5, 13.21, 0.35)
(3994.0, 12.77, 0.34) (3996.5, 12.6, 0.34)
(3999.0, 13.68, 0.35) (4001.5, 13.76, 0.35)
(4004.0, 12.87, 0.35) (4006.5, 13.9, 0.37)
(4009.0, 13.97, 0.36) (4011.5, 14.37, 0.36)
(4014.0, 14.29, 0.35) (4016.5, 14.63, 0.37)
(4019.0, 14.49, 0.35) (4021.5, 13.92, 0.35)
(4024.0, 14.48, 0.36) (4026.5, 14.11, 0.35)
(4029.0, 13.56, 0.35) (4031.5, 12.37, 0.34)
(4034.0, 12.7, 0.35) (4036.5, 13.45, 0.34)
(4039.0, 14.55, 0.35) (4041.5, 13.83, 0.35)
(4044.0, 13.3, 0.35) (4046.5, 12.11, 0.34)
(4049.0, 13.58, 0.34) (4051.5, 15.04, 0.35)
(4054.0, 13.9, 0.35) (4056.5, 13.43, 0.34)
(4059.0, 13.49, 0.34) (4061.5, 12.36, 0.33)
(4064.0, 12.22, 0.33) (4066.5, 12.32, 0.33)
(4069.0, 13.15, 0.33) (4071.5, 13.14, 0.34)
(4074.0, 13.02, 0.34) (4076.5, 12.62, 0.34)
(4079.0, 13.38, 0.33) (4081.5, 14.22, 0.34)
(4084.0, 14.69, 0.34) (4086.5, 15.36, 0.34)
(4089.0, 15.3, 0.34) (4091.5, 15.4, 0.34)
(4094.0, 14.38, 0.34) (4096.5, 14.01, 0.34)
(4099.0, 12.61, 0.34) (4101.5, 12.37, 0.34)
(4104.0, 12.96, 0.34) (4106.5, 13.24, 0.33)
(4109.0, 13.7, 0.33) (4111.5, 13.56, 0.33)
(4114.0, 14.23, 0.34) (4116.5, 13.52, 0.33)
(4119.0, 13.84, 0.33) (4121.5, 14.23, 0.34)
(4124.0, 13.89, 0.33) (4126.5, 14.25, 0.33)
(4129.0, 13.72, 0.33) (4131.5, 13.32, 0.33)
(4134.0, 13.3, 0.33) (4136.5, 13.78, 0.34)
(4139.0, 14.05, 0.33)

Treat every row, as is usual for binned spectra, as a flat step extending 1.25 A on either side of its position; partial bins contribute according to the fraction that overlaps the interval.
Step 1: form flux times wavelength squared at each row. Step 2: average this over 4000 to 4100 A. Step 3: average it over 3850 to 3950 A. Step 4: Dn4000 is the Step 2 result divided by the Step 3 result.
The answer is 2.0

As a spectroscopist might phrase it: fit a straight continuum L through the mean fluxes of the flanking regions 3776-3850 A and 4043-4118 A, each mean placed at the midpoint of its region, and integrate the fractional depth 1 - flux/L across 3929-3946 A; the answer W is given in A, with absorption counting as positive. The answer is 7.6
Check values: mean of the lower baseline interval 6.86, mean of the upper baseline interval 13.6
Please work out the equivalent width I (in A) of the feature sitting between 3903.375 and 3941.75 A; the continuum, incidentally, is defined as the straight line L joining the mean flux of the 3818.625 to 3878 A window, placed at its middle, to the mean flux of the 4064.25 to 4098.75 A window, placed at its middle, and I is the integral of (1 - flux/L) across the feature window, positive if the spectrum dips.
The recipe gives 4.3 A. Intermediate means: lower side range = 5.89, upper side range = 13.8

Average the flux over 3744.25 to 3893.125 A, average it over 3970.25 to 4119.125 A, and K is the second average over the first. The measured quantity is 1.9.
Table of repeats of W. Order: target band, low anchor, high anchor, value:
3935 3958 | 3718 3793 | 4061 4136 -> 6.05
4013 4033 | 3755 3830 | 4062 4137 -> -3.06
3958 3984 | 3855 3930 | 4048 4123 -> 6.35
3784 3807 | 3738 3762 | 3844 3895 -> -2.72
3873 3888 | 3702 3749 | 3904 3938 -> 1.57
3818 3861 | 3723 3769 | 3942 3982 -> 9.92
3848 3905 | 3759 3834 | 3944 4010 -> 9.97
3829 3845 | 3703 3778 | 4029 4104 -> 7.05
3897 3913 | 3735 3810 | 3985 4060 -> 2.48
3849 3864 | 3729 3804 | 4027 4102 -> 5.01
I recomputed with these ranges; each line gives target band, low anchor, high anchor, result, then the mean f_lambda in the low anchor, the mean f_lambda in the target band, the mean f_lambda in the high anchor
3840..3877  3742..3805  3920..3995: 7.60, 7.64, 6.27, 8.17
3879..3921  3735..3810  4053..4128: 6.25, 7.54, 8.51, 13.6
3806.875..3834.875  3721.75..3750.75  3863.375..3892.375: 2.21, 6.43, 6.13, 6.81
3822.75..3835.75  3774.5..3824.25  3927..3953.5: 4.15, 7.64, 5.06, 6.65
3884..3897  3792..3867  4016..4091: 0.61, 6.36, 7.96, 13.6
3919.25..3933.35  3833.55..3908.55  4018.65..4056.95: 4.11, 6.88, 6.44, 13.7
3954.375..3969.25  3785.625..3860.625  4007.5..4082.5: 4.97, 6.42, 7.2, 13.5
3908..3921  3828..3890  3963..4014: -2.01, 6.12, 9.45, 11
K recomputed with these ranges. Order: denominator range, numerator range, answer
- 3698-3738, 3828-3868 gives 0.76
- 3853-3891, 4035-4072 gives 2.05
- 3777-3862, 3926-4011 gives 1.37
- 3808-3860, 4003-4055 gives 2.31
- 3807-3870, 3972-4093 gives 2.16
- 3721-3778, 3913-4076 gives 1.52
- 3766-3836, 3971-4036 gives 1.74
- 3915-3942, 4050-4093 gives 2.11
